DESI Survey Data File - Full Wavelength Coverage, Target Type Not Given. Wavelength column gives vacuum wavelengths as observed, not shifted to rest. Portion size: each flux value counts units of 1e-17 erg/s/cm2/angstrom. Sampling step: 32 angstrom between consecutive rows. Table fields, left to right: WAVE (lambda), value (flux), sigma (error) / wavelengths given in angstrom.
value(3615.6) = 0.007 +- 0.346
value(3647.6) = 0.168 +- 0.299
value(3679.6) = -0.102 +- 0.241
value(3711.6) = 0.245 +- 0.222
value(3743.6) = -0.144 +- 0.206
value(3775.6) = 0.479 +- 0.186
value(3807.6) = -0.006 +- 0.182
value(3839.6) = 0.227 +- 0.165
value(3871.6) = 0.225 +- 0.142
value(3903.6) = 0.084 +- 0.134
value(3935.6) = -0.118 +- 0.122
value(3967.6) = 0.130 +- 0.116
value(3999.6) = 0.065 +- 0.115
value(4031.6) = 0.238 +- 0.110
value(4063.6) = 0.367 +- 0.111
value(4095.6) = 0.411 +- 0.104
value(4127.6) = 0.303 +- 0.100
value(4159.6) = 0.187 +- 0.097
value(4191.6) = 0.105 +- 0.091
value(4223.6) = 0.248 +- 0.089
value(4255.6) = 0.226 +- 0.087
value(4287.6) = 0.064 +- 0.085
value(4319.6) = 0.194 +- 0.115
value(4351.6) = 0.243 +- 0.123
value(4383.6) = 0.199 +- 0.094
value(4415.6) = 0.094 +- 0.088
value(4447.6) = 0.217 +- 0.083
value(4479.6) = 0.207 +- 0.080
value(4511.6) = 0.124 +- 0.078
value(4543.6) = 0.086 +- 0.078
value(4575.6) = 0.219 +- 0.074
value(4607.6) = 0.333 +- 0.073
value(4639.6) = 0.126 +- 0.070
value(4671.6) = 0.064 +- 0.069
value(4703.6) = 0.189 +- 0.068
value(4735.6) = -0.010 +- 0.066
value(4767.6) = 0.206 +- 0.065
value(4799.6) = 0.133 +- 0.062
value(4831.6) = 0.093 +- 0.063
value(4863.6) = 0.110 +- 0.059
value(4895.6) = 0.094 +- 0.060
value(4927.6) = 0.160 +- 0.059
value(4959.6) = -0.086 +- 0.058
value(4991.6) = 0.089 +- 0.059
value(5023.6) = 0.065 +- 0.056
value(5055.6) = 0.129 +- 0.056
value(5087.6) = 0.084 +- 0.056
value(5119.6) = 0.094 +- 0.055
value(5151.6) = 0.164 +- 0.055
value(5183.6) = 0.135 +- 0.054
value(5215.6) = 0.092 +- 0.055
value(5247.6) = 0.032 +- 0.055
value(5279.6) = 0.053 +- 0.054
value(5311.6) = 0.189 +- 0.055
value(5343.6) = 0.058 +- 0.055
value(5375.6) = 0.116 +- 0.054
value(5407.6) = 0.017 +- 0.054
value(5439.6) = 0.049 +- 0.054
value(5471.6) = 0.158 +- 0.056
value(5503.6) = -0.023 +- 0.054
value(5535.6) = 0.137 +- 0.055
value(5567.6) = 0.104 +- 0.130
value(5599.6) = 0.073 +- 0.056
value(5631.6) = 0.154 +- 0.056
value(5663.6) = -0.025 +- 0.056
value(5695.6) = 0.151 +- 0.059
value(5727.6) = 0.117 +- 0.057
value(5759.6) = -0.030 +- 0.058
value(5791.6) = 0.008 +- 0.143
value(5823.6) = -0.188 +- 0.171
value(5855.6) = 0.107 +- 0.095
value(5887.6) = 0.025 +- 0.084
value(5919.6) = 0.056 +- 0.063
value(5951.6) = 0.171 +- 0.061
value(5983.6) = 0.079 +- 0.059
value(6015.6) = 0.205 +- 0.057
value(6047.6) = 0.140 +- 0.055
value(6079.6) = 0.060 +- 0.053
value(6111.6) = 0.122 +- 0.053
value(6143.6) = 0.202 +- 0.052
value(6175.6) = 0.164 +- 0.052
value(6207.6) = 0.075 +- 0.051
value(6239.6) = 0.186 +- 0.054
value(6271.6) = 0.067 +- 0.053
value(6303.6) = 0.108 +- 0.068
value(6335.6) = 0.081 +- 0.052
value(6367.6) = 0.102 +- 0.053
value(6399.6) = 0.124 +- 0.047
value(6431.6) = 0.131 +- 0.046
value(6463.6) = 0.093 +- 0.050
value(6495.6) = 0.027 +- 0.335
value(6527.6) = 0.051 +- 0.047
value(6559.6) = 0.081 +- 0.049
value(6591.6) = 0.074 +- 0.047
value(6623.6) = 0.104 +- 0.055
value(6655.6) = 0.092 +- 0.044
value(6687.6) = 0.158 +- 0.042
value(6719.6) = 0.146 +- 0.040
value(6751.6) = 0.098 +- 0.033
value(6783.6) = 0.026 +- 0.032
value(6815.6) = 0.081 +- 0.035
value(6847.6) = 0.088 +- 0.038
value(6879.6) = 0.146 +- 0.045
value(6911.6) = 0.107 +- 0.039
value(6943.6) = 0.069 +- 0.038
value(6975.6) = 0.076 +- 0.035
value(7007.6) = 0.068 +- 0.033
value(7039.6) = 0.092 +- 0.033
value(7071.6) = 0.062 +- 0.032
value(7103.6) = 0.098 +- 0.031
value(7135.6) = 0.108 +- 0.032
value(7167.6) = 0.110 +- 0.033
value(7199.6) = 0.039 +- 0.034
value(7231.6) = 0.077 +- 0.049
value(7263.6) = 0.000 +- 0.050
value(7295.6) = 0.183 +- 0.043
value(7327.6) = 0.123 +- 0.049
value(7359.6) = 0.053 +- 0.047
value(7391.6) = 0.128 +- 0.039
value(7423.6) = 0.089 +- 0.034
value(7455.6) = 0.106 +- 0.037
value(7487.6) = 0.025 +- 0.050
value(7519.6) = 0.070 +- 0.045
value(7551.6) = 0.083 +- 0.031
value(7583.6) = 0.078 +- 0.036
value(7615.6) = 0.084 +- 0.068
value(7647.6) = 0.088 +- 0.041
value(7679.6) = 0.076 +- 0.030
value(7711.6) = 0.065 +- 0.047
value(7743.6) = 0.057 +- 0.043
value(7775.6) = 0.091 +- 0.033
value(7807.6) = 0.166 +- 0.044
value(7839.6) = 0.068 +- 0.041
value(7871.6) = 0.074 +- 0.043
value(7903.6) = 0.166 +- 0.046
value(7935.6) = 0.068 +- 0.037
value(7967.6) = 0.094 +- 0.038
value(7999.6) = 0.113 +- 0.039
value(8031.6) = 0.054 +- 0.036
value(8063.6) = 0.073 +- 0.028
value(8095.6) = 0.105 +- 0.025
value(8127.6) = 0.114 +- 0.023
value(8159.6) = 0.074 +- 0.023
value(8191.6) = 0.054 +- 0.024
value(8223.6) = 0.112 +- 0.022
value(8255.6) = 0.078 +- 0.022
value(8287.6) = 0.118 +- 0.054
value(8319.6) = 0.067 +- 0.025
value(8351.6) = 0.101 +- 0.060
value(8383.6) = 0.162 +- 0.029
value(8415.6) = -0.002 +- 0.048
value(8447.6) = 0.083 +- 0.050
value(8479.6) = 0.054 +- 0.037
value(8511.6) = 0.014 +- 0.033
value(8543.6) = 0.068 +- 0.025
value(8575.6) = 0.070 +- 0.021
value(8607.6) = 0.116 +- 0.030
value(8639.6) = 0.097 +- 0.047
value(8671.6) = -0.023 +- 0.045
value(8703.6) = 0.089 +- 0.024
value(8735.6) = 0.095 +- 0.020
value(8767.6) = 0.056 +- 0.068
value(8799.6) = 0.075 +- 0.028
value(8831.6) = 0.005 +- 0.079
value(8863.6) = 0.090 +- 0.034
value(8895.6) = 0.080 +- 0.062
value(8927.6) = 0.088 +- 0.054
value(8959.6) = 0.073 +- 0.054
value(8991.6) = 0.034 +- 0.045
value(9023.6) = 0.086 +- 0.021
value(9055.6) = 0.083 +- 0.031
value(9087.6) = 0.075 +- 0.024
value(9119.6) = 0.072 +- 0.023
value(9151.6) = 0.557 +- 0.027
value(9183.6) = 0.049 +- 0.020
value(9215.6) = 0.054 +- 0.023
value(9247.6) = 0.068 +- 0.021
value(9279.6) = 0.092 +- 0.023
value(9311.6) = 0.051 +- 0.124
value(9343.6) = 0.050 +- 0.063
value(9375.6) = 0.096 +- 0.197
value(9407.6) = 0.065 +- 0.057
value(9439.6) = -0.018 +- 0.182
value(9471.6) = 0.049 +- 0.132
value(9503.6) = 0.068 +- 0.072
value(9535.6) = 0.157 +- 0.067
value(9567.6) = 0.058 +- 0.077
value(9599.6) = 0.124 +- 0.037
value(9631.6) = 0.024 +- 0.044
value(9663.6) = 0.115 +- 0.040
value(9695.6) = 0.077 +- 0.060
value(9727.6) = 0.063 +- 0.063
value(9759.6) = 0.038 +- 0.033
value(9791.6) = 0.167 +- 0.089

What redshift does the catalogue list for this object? 1.454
